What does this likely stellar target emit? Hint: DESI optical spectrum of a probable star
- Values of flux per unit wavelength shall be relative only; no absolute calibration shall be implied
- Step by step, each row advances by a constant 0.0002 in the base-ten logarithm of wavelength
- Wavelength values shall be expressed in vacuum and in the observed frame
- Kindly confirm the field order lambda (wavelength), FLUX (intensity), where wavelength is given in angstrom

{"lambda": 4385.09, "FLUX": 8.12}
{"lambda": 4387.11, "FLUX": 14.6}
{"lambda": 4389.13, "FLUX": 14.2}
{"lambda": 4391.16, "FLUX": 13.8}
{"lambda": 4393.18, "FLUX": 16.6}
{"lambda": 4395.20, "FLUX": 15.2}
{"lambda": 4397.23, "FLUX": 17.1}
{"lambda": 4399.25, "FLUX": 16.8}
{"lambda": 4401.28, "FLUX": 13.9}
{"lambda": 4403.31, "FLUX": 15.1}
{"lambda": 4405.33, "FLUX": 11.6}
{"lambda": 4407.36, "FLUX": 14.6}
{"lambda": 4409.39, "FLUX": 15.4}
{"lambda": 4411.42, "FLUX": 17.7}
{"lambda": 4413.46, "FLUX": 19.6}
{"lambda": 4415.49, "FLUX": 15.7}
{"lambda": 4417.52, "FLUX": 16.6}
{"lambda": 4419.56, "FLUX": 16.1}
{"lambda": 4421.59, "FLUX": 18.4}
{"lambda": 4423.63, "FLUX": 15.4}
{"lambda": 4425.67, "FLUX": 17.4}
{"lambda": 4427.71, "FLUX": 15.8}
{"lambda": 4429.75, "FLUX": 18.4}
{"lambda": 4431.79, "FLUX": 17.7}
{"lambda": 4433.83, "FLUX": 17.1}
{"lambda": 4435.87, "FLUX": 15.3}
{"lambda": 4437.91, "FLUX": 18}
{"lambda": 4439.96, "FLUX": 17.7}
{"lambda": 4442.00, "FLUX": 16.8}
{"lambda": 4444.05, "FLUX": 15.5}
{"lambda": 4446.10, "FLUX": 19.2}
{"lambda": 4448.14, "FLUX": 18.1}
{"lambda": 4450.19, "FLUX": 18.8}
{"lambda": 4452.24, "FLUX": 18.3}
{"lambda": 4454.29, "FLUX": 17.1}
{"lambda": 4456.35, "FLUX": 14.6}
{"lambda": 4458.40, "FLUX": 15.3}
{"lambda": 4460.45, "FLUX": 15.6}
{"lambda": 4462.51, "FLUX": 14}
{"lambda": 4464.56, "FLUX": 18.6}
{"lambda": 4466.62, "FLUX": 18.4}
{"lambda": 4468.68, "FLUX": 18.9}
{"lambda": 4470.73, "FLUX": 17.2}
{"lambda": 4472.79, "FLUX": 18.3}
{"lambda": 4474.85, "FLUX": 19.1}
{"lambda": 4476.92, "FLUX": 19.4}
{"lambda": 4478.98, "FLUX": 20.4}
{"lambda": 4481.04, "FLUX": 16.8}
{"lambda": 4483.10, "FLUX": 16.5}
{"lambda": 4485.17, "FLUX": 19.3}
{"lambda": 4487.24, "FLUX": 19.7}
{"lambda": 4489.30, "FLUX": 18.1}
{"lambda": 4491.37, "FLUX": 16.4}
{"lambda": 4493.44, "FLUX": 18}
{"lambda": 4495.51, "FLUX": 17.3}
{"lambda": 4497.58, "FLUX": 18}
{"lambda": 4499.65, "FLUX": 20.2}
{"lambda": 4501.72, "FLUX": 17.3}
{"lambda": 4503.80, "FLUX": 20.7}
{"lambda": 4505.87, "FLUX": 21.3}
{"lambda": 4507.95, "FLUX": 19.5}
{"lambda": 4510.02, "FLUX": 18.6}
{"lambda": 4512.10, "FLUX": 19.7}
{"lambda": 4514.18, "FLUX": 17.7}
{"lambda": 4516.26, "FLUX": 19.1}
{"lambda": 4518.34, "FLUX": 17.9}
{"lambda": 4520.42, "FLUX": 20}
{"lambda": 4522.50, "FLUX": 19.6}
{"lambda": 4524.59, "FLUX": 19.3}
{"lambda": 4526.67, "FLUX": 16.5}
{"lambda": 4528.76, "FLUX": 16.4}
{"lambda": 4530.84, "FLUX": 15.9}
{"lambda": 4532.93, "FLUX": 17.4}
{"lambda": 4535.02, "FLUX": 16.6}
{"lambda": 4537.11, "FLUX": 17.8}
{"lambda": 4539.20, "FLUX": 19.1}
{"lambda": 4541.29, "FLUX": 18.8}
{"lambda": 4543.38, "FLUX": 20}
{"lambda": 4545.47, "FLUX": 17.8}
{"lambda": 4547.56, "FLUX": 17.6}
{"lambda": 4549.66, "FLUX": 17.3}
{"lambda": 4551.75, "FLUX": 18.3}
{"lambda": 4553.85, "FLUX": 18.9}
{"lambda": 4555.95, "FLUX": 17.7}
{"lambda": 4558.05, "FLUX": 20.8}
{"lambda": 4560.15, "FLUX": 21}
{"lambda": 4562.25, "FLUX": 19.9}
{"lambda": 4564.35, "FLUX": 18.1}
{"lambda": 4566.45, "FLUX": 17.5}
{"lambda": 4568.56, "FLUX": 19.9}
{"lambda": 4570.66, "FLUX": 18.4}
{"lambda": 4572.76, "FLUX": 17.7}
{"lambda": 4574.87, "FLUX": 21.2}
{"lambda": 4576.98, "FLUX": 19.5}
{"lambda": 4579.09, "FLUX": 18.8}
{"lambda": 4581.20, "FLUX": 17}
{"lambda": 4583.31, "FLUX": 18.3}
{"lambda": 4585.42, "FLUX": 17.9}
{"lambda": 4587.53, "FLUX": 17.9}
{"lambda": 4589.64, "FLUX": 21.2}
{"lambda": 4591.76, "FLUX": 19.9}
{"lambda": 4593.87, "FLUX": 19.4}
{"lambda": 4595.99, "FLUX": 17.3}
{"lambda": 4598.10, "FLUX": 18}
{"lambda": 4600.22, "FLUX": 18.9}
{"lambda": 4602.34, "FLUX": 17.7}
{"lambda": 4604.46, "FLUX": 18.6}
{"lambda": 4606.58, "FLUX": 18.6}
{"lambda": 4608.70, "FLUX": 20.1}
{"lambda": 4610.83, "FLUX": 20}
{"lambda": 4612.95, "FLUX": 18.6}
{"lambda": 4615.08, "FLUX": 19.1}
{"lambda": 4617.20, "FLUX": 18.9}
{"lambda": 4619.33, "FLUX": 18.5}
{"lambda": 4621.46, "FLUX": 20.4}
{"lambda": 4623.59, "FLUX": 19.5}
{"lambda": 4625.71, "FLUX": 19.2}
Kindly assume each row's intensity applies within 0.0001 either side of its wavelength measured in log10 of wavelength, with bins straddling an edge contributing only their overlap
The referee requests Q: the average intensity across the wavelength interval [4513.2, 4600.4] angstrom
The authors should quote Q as 18.5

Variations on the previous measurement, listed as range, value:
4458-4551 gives 18.2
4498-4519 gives 19.2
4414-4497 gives 17.4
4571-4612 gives 18.8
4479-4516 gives 18.6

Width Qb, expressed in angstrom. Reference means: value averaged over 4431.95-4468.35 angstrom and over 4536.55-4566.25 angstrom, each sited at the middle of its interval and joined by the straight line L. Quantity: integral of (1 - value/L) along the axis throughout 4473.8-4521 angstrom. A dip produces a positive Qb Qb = -2.4 angstrom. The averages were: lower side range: 17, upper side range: 18.8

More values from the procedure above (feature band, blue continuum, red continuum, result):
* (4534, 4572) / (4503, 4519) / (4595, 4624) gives 1.0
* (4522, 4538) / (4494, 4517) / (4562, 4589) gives 1.3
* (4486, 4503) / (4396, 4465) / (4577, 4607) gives -0.8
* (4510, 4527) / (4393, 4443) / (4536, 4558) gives -0.8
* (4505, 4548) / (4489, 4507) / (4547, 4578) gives 0.8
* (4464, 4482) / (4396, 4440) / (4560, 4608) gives -1.5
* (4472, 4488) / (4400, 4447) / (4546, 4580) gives -1.1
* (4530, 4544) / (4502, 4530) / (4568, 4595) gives 0.7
